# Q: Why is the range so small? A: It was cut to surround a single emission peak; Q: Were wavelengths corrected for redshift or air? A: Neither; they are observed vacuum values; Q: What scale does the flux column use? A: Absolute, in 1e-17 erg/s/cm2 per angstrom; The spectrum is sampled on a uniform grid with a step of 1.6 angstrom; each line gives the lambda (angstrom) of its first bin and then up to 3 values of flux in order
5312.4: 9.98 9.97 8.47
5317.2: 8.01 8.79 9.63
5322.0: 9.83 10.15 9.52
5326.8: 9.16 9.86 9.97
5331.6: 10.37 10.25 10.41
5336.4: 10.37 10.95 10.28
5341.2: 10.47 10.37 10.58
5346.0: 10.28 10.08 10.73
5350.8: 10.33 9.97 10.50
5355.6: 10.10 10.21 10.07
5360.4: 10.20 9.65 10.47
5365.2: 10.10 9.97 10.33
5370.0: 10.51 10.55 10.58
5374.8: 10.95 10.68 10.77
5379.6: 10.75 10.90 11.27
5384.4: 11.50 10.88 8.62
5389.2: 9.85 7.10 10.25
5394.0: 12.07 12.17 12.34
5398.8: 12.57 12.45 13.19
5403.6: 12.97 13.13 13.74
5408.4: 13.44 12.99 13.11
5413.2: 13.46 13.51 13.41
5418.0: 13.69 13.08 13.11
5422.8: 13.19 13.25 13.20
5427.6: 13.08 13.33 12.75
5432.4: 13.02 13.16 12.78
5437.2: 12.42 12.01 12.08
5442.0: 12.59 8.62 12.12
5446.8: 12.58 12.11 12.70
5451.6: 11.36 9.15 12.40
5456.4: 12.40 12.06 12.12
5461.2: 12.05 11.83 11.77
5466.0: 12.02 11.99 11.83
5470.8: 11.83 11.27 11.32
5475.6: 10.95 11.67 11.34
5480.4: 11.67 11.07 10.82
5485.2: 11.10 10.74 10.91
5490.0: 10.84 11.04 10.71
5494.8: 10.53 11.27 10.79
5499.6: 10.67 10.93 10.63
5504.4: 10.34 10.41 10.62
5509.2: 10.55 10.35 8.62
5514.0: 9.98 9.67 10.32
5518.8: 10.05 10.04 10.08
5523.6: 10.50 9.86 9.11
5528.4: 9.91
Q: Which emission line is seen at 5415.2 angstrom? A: C IV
